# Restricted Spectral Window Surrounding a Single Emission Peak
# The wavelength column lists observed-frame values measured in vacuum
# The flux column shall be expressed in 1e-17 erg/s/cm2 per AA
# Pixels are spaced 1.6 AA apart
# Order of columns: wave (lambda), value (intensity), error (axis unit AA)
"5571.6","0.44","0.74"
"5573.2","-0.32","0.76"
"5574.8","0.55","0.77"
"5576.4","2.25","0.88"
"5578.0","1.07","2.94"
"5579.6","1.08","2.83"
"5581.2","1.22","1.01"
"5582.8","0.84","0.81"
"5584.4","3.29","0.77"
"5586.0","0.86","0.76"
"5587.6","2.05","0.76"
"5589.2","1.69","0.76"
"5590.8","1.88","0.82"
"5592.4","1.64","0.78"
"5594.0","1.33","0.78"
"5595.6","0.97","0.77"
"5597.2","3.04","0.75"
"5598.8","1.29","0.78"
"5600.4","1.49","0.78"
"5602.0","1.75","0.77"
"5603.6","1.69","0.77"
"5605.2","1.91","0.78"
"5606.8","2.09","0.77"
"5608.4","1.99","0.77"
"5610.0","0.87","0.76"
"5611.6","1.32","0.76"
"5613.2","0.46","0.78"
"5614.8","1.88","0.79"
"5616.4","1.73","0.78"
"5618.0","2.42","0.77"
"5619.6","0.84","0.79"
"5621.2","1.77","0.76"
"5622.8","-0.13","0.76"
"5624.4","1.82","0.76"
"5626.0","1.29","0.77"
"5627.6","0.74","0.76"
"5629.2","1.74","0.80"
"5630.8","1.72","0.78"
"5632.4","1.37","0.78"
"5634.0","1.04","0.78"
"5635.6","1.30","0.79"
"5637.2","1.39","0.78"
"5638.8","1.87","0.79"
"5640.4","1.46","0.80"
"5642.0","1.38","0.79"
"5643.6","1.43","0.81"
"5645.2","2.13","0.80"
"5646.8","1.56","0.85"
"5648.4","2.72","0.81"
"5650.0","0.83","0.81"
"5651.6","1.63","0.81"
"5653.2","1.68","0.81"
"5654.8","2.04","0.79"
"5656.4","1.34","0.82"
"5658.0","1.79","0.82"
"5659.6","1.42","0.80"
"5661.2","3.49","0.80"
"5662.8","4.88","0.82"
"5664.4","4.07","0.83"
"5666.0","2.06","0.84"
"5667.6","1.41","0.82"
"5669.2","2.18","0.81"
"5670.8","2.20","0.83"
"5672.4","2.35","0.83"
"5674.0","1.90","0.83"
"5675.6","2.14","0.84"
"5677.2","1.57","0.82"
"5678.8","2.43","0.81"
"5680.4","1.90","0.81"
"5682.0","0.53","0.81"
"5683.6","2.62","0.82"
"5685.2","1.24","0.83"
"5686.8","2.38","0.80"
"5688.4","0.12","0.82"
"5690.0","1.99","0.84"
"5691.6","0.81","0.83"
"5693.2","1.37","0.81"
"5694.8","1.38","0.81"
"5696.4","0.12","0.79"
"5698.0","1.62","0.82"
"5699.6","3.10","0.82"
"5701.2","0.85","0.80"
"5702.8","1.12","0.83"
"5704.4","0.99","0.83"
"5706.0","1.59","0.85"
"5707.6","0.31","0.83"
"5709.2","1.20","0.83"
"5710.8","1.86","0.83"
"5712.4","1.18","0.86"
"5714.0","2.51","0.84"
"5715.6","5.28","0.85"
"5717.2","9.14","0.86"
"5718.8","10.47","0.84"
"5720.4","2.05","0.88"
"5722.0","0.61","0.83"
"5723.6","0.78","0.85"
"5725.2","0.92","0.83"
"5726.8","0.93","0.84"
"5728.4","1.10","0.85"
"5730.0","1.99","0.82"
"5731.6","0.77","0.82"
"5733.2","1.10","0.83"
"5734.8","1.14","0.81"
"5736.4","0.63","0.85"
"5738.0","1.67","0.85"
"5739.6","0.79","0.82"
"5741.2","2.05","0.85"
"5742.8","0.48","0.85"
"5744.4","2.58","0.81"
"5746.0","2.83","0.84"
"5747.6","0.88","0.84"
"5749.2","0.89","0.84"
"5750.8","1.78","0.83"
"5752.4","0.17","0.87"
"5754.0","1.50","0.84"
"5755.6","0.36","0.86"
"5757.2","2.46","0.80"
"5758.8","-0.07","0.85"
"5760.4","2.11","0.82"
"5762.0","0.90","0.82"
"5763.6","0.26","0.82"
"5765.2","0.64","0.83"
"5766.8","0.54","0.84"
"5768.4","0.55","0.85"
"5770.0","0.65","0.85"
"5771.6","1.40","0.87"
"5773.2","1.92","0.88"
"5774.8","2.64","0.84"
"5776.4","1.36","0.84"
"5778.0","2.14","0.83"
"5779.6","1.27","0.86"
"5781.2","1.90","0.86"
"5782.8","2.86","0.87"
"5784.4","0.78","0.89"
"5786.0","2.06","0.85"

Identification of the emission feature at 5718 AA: [O III]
